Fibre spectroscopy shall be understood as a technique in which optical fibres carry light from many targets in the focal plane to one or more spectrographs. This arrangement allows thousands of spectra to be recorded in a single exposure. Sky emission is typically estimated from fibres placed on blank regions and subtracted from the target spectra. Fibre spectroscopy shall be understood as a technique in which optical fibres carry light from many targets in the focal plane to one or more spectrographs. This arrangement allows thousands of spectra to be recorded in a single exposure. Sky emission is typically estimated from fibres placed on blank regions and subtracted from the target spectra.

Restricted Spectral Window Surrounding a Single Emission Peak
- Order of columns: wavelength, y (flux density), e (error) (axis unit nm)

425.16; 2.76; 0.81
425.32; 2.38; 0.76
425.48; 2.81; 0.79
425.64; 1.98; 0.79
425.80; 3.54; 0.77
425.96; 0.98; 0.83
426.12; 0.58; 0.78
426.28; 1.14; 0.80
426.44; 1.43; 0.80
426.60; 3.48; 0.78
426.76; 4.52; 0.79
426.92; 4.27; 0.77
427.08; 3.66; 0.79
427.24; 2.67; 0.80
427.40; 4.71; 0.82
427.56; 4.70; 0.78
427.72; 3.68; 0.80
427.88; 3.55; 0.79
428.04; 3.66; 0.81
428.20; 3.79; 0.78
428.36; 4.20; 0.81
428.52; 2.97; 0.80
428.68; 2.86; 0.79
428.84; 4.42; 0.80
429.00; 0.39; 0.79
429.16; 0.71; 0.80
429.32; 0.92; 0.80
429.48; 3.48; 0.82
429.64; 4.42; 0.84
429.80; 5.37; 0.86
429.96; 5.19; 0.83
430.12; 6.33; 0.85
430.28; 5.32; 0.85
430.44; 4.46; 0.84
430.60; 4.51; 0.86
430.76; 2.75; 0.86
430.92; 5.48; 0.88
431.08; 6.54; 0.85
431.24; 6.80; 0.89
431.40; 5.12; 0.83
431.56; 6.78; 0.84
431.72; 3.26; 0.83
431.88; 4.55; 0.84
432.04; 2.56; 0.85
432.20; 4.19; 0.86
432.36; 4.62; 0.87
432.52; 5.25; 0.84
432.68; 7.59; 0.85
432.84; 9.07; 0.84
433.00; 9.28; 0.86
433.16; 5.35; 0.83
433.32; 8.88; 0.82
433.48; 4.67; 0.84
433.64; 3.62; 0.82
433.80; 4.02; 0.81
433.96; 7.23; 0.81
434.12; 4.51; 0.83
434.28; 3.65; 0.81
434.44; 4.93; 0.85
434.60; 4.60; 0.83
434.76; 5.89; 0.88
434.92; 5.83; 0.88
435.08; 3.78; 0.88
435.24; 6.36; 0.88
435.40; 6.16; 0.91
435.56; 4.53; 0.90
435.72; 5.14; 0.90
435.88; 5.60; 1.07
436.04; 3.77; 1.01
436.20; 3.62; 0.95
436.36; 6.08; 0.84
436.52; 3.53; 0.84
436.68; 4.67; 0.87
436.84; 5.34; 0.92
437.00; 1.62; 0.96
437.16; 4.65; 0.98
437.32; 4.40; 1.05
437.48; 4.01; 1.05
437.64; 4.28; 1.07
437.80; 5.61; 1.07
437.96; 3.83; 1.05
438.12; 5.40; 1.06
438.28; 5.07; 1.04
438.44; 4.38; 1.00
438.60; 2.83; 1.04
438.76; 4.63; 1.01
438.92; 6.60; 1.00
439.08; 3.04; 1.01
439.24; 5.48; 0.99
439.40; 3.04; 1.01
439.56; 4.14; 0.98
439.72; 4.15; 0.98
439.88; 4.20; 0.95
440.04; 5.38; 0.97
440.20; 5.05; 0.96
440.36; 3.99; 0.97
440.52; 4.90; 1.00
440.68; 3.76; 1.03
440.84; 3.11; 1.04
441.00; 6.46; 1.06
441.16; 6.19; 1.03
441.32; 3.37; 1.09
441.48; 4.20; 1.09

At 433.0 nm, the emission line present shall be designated Lyman alpha 1216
